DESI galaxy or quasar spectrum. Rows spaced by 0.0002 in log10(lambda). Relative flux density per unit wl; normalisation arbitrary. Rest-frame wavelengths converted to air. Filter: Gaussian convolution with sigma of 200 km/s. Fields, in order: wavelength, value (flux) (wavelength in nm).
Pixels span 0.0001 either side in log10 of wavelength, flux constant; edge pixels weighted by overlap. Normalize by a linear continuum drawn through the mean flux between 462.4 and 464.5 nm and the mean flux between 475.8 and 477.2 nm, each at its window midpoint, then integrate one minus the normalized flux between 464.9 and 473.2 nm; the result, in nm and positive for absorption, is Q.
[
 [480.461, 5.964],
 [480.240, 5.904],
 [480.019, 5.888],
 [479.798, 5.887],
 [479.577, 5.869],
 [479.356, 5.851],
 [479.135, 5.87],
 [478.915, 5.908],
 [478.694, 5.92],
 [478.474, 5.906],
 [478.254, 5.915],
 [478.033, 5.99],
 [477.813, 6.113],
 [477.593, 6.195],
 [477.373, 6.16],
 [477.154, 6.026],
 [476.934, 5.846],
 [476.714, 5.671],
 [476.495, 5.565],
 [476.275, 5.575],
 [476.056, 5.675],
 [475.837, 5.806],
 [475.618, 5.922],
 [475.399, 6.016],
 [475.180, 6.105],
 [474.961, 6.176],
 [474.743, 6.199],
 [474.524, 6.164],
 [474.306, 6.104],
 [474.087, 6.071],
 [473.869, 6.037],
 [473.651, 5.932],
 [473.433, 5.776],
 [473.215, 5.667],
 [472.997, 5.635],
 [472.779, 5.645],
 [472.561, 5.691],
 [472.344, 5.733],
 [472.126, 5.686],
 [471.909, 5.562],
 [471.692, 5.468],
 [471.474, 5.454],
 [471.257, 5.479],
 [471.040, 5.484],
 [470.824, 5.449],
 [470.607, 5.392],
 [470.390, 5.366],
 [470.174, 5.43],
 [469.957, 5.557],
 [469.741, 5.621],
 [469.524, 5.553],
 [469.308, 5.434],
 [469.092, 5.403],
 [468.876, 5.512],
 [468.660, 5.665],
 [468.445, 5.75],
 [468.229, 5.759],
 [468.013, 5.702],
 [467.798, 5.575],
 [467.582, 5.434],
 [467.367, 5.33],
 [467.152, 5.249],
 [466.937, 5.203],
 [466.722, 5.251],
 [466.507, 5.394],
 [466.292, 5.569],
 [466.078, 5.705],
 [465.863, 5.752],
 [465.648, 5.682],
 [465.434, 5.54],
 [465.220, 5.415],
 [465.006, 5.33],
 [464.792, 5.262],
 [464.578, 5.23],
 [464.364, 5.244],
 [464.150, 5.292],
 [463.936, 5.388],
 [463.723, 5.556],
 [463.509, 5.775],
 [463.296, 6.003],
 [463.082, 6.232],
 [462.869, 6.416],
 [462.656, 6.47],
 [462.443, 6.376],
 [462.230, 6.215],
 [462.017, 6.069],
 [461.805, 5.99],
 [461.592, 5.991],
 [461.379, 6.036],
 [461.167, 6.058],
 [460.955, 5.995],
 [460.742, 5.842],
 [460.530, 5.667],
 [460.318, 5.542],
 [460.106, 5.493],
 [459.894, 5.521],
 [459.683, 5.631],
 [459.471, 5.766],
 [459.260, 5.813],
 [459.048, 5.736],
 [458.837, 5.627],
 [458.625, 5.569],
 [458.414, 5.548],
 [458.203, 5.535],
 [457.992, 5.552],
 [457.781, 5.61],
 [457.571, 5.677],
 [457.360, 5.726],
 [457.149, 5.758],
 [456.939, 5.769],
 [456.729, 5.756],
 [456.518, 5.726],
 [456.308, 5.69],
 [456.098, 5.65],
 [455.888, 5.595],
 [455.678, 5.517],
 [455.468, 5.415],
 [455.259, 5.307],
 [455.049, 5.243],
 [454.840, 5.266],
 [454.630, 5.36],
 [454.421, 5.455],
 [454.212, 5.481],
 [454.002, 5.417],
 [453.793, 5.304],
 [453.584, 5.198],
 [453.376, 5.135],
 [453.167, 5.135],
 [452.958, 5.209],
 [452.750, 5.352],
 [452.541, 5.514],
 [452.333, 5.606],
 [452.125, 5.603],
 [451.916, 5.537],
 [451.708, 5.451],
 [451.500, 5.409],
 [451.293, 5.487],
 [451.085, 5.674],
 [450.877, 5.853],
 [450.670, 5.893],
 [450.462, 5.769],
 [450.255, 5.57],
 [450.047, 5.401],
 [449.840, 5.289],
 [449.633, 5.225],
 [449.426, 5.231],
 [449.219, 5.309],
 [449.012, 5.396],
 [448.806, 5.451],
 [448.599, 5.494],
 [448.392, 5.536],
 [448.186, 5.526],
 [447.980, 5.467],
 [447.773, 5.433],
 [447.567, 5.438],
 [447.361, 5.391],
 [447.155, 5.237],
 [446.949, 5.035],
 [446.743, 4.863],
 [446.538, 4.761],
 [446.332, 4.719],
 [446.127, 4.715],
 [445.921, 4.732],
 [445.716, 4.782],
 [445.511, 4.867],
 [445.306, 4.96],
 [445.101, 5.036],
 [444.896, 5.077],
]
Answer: 0.39 nm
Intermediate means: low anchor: 5.85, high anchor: 5.72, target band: 5.52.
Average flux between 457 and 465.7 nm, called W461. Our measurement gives 5.74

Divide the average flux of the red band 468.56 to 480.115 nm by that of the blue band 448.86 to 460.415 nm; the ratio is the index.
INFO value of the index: 1.05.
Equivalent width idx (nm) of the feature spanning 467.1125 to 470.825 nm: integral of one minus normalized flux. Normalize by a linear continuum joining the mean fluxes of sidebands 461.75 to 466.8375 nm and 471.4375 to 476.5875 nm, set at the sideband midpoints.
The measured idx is 0.16 nm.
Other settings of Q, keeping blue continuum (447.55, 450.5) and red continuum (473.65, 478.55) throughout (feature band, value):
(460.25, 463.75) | -0.212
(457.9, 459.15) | 0.005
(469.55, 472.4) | 0.171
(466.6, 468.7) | 0.113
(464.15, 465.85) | 0.102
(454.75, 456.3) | 0.031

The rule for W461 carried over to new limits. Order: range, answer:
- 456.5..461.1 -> 5.68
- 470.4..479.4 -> 5.82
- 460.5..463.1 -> 6.11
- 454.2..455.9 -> 5.39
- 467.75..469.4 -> 5.6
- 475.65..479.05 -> 5.89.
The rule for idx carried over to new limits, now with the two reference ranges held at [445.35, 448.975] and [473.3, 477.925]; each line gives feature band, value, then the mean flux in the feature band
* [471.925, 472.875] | 0.03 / 5.68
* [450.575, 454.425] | -0.12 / 5.46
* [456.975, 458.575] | -0.05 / 5.64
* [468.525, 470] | 0.06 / 5.54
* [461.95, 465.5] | -0.09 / 5.75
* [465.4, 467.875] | 0.10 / 5.47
